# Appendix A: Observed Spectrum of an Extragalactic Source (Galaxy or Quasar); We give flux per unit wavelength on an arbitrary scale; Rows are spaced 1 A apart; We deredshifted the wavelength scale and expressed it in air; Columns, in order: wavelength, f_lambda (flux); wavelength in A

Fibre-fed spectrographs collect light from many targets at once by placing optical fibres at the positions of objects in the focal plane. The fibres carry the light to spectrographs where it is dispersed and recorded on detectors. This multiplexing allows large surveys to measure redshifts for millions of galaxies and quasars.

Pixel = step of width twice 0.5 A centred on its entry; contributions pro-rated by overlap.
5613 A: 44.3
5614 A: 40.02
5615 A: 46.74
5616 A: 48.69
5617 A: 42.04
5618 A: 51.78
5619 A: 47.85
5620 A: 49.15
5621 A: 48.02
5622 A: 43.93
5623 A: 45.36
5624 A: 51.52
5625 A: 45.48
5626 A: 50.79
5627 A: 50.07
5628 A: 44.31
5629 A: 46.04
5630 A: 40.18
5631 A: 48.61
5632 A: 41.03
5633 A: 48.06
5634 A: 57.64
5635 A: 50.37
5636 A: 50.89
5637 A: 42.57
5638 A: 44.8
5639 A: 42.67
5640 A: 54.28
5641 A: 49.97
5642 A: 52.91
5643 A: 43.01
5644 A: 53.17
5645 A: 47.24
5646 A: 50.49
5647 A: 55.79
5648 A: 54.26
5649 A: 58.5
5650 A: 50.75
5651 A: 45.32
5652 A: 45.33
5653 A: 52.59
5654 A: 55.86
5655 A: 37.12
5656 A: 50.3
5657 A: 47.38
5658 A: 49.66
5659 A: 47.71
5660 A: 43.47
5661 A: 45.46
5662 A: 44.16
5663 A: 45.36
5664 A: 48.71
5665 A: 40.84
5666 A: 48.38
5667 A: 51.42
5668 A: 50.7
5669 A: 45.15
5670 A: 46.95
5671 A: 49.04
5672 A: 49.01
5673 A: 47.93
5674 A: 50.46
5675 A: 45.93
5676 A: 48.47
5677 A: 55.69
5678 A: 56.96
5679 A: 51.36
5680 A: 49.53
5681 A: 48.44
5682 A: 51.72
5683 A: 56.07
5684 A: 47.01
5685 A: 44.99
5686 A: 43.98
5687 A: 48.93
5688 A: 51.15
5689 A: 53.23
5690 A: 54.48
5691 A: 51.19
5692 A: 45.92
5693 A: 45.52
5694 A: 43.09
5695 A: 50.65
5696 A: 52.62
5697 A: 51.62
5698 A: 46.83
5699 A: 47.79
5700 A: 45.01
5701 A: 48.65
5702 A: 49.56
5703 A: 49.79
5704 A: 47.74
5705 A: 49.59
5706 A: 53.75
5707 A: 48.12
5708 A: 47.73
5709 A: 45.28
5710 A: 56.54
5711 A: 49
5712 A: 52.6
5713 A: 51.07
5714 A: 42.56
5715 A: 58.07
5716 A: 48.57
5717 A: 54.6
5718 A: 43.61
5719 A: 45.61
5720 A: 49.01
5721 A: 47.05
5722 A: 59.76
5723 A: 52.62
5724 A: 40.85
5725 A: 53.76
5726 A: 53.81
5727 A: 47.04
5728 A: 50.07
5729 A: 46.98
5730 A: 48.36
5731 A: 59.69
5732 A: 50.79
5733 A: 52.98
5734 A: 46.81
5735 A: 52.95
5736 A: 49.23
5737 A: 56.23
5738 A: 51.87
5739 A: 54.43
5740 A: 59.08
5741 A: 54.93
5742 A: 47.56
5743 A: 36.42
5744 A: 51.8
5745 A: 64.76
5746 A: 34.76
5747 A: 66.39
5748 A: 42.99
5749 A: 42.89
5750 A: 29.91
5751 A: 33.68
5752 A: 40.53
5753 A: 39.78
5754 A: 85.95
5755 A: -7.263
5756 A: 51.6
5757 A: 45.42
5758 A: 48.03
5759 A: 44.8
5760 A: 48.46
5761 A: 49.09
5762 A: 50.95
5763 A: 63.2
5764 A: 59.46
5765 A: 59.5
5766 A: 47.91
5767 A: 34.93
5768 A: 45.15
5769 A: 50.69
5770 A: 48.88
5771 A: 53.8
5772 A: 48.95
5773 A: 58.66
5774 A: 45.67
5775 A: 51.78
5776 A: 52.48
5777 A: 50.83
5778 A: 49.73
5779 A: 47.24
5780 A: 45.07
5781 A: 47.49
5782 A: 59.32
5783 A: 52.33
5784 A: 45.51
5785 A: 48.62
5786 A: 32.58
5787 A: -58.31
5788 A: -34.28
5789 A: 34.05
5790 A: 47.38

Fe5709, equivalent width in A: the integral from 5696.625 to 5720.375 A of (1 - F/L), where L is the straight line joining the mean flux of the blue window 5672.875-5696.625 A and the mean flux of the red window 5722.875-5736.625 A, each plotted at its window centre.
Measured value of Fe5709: 0.4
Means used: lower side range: 49.8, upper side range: 50.4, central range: 49.3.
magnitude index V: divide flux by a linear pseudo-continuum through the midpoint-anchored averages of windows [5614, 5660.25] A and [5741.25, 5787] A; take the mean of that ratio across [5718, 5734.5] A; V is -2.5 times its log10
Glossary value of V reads -0.07 mag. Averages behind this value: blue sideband 48.3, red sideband 46.6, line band 50.1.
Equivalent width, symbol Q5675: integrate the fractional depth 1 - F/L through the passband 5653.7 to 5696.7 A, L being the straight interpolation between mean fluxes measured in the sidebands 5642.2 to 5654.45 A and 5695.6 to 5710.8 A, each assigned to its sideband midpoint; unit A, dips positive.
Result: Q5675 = 1.35 A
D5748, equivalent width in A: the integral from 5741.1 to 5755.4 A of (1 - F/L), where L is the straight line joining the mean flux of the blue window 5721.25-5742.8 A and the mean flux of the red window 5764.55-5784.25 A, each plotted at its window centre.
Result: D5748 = 1.9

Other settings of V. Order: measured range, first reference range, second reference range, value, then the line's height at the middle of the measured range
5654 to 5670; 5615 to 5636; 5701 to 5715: 0.042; 48.6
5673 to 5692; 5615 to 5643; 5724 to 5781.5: -0.046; 48.2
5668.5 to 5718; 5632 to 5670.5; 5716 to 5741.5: 0.010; 50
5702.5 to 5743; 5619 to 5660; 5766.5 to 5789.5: -0.173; 43.2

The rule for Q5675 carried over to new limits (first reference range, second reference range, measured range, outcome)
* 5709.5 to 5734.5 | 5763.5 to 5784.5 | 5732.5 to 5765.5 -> 1.0 A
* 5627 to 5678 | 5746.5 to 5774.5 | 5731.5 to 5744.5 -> -0.9 A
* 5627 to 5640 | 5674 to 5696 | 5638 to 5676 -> -0.3 A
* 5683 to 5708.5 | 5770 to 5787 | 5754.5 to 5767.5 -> 0.2 A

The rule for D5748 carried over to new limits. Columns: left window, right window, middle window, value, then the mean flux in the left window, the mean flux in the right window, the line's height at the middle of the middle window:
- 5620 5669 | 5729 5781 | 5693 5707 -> -0.07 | 48.2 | 49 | 48.6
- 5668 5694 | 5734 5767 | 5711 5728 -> -0.39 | 49.5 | 48.4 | 48.9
